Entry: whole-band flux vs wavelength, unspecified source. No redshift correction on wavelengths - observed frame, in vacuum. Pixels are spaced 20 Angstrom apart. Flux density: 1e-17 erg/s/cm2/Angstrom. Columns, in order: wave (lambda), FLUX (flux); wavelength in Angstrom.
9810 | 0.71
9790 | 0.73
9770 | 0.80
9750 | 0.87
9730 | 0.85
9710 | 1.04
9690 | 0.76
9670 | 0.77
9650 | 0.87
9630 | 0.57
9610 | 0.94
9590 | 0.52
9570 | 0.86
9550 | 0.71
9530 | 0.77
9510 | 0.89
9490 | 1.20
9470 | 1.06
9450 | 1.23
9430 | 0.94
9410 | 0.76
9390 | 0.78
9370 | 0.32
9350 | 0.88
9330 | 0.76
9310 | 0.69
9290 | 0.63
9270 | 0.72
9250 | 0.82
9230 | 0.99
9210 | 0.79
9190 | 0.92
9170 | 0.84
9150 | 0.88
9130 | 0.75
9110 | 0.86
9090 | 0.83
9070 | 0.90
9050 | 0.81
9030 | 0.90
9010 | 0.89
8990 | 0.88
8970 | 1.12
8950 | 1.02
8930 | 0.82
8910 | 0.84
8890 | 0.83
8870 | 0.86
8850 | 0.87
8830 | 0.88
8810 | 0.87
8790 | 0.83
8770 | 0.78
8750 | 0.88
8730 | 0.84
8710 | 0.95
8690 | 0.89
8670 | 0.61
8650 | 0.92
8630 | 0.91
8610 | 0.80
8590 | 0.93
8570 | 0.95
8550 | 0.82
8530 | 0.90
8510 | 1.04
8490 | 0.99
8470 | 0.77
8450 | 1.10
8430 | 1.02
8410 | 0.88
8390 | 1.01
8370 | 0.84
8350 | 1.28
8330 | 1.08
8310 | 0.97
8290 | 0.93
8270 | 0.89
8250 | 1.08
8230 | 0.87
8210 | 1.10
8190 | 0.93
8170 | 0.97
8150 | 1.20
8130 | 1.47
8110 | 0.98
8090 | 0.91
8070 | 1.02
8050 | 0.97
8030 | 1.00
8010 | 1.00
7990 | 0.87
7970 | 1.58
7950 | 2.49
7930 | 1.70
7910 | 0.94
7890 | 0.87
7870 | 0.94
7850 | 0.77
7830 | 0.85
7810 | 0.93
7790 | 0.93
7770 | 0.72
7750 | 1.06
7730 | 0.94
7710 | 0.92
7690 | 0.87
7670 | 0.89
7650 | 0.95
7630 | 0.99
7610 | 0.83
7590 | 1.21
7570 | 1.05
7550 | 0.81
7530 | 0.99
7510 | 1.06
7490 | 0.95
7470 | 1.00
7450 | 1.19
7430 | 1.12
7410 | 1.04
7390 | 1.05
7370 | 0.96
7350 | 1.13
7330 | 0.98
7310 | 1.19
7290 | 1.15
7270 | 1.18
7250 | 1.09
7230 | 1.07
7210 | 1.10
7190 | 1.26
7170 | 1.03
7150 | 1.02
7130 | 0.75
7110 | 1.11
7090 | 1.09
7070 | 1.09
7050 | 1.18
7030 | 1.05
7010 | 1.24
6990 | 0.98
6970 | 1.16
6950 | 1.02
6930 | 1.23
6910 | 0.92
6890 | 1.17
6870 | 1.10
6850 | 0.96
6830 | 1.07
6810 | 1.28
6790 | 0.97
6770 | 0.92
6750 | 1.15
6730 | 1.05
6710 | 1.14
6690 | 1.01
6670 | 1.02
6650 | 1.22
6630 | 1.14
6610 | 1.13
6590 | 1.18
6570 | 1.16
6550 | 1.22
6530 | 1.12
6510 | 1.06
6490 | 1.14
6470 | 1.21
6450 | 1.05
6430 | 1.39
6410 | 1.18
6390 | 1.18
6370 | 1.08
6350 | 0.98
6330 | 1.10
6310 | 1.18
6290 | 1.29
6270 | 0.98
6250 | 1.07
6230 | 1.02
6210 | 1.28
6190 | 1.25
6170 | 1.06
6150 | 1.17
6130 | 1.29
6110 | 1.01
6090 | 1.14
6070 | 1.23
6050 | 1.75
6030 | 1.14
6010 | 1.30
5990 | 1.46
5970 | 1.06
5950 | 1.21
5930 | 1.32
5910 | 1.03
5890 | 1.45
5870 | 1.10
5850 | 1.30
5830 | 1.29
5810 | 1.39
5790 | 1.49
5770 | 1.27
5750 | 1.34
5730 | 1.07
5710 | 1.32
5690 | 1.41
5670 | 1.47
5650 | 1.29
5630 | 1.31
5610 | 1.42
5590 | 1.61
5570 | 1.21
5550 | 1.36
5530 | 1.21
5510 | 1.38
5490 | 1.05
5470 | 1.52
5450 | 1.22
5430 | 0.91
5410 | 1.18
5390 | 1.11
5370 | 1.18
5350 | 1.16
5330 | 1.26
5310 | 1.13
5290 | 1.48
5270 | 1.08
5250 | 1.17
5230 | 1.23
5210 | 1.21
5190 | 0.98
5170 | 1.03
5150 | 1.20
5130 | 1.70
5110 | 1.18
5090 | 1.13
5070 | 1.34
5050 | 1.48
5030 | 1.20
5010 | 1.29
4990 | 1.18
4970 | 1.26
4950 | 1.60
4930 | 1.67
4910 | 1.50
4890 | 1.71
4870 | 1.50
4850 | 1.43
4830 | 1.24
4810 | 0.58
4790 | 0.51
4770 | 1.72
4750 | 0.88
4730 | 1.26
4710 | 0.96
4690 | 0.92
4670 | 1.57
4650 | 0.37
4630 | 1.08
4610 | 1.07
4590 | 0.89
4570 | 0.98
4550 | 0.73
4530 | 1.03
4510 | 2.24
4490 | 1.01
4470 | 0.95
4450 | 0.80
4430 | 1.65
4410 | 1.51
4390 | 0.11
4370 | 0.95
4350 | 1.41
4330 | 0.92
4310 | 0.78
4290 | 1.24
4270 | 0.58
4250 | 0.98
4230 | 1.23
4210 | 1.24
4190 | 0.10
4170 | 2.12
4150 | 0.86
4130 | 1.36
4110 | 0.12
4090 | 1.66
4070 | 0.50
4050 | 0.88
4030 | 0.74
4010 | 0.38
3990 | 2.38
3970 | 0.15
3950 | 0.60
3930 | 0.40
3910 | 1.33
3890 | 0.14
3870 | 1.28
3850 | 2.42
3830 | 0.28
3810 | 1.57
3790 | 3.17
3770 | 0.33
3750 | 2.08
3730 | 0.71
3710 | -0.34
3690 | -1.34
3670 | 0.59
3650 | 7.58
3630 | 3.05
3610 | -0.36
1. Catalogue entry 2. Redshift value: 0.21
